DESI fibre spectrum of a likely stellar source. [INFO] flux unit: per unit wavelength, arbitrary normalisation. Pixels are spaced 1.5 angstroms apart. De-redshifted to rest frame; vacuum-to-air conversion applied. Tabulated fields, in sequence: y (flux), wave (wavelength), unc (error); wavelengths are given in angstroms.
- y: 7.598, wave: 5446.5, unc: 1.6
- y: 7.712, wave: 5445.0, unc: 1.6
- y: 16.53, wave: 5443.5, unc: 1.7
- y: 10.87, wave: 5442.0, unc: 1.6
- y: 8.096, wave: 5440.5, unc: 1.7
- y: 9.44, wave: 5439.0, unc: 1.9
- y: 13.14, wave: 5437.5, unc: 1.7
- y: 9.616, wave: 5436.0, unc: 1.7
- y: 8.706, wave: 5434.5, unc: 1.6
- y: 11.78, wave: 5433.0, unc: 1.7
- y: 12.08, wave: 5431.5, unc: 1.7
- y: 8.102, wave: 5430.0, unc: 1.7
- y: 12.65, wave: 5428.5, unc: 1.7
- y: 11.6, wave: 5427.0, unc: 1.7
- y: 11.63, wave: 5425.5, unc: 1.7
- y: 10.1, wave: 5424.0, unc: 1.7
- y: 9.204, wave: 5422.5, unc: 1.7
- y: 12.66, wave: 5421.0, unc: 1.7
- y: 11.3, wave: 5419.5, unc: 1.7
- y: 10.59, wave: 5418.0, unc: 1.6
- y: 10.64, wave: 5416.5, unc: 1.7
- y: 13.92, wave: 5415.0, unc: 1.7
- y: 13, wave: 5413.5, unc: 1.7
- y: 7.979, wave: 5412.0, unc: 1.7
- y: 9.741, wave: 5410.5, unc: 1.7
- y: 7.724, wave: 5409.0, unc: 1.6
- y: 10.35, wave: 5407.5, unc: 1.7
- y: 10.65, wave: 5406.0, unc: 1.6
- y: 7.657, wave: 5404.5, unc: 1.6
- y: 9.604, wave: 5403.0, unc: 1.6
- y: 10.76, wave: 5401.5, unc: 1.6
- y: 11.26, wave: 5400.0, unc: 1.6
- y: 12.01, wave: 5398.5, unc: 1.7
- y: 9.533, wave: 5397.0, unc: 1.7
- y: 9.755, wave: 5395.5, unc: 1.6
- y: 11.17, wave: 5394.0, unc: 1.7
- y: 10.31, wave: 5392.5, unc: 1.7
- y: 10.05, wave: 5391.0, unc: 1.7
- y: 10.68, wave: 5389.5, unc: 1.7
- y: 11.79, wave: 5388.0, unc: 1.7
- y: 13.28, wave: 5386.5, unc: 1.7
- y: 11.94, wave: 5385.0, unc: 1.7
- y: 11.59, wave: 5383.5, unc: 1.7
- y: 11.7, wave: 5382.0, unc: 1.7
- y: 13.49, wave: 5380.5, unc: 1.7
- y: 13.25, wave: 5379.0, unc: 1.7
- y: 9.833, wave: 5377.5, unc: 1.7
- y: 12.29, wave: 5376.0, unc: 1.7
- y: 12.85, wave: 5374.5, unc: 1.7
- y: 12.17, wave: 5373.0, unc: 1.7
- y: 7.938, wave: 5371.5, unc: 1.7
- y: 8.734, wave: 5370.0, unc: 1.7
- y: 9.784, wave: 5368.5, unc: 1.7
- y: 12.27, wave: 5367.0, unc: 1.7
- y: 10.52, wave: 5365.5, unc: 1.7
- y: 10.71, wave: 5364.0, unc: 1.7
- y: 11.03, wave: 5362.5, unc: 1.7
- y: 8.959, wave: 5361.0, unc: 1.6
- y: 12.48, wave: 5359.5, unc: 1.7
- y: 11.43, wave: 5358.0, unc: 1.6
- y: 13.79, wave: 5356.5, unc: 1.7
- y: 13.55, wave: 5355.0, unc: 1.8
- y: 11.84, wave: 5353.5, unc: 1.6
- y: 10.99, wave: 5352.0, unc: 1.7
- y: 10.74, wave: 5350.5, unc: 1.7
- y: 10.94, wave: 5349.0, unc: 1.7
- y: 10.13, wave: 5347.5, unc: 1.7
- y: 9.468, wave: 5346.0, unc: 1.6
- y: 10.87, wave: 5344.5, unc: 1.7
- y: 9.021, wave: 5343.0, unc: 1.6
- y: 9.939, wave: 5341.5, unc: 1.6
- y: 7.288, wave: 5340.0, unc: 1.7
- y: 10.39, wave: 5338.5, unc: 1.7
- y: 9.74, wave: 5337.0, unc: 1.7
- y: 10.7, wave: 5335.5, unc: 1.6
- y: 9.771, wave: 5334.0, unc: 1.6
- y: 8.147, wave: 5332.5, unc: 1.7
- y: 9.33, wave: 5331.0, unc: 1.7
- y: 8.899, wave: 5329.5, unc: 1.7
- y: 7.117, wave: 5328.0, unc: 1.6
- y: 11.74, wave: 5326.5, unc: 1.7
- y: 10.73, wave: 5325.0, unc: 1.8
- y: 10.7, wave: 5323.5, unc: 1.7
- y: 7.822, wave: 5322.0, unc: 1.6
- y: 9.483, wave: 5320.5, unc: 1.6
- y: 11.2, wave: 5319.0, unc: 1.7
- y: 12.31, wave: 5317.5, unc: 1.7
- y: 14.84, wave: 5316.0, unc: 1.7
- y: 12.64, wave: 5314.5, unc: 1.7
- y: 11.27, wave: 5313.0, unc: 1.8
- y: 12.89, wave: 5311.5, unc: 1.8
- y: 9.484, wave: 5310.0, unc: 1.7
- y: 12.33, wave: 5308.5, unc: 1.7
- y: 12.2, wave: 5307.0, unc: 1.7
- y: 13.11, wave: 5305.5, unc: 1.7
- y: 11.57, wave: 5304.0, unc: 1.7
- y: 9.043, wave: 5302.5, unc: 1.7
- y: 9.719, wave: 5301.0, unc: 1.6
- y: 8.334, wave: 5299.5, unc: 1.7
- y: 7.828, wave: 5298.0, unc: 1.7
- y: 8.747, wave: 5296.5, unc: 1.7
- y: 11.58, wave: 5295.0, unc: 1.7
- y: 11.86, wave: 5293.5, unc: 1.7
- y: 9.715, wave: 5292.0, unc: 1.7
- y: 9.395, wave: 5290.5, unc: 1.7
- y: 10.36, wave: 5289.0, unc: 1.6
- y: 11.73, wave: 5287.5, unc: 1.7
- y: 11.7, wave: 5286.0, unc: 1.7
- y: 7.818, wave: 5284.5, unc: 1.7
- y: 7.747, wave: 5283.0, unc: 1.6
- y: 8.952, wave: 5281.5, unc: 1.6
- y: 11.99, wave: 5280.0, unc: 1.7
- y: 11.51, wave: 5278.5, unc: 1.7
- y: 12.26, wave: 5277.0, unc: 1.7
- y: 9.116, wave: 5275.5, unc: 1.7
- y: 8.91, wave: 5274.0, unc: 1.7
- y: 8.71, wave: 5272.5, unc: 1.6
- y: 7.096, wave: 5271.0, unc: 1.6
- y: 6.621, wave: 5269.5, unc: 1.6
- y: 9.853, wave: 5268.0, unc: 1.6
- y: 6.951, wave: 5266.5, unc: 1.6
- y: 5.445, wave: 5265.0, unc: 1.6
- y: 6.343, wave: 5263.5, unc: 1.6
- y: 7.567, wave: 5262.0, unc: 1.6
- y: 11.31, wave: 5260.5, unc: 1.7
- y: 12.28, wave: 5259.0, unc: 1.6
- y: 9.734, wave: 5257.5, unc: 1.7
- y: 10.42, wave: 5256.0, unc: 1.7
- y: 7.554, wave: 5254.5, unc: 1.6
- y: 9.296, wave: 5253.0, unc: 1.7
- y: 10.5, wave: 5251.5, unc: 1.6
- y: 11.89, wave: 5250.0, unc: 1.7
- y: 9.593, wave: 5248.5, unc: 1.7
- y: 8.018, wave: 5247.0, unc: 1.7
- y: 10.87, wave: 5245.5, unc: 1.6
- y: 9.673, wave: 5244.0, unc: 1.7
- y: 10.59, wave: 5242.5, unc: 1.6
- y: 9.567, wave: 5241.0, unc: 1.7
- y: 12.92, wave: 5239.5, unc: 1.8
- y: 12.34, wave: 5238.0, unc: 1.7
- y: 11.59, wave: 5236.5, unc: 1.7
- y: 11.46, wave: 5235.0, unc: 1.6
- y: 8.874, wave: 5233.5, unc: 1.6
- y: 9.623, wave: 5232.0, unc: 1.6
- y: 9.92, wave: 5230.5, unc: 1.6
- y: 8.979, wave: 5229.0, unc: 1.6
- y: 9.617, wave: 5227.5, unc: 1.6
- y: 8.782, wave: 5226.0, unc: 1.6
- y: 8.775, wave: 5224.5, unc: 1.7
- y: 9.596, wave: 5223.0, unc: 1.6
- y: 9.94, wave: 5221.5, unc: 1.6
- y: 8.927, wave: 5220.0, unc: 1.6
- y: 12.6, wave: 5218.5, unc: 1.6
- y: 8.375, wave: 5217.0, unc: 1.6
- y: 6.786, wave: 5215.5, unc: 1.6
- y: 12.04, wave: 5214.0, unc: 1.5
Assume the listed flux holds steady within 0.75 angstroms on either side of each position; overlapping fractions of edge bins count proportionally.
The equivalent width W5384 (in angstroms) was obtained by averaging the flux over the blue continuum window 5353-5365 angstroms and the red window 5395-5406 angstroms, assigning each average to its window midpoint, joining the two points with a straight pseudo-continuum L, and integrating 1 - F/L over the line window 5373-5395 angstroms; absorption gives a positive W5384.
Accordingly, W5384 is -1.97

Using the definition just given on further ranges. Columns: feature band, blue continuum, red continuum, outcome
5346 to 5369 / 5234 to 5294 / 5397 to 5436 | -2.2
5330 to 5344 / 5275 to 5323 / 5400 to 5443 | 1.6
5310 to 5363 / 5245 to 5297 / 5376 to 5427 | -2.1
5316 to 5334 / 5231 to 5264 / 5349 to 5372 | 1.3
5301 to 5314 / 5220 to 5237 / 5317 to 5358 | -1.7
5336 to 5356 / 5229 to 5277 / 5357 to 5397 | 0.6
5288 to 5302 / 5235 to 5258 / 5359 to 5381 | 1.1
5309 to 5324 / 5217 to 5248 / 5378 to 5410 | -1.1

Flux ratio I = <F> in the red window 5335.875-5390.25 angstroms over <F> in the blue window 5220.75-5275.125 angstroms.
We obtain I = 1.16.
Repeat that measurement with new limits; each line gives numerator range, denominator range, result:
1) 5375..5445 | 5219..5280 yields 1.14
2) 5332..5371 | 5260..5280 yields 1.21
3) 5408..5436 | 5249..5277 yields 1.19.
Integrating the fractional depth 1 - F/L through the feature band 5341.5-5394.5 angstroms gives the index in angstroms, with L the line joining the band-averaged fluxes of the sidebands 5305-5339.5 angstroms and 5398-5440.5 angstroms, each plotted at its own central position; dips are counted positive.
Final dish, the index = -2.6 angstroms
